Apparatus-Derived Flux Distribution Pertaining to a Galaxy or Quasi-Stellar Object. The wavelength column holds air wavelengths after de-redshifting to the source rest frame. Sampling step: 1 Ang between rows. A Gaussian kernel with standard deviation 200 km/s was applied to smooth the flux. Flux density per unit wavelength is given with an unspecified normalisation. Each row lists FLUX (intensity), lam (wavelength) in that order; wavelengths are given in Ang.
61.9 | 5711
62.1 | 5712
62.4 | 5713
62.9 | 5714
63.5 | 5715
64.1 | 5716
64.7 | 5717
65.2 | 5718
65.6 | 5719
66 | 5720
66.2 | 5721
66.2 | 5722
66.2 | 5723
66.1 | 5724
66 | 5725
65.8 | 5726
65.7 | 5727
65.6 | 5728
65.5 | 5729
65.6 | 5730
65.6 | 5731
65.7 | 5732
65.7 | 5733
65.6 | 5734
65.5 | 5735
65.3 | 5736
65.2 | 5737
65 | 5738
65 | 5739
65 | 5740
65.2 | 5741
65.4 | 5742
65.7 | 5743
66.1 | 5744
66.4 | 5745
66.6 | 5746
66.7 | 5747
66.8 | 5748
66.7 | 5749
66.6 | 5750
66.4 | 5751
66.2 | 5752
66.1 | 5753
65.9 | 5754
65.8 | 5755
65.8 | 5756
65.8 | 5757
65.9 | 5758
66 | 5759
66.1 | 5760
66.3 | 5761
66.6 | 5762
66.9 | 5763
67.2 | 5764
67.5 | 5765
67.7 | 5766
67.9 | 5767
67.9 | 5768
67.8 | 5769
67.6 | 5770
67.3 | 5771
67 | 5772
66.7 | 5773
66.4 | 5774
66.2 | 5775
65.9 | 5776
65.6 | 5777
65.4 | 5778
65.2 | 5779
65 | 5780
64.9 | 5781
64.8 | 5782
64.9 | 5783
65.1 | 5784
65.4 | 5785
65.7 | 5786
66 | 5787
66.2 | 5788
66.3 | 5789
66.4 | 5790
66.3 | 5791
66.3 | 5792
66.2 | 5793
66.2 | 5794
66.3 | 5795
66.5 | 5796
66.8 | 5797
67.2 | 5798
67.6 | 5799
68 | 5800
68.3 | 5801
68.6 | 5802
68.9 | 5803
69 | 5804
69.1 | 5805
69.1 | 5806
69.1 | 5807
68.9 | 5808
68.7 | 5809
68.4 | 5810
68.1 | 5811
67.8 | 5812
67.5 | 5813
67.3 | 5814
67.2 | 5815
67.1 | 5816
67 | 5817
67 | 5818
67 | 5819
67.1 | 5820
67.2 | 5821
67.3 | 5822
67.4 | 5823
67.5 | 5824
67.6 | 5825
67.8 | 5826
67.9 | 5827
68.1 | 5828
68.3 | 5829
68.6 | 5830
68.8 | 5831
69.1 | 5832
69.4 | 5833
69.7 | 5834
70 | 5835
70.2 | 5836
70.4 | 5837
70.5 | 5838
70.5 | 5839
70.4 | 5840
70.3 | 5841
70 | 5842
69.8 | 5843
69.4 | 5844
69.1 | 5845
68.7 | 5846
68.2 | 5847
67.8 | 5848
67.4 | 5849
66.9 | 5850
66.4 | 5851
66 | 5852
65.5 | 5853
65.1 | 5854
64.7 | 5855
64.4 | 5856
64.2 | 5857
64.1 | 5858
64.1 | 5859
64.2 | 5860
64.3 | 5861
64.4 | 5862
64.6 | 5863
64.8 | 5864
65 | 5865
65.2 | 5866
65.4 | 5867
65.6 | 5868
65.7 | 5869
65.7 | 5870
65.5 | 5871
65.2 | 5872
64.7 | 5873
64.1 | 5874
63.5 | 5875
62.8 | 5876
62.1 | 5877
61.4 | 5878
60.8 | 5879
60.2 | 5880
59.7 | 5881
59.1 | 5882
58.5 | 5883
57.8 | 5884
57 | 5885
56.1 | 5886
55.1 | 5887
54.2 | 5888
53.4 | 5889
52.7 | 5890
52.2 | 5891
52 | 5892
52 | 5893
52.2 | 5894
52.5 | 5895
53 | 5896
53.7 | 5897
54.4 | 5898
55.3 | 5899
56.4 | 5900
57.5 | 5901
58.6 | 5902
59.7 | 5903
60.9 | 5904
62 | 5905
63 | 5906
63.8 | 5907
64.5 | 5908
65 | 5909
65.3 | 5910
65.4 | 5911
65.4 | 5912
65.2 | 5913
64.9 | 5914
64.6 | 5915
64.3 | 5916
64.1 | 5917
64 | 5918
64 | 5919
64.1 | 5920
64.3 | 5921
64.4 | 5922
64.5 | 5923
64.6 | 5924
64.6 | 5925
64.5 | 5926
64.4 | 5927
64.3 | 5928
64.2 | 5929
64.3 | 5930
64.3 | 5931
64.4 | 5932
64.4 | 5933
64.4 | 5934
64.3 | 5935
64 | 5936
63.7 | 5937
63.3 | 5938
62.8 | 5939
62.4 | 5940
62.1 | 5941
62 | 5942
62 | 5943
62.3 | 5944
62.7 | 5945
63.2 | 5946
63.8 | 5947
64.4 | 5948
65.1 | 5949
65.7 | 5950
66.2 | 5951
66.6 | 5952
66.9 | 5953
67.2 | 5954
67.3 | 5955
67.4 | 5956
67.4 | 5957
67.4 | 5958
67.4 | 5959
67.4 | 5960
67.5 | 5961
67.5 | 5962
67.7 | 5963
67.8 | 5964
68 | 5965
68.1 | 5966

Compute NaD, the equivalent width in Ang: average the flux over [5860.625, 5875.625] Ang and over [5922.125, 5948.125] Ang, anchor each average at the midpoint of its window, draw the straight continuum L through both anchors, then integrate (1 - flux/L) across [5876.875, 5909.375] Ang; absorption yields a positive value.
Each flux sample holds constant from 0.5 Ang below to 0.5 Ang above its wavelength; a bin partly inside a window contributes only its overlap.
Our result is 3.55 Ang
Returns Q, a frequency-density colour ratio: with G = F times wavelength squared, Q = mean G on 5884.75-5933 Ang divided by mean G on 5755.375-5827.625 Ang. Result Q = 0.94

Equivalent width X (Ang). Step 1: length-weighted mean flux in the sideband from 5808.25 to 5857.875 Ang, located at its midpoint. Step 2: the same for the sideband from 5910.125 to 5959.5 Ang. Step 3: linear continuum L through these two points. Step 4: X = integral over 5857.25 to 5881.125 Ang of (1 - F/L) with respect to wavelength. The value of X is 1.0 Ang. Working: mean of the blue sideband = 68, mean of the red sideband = 64.6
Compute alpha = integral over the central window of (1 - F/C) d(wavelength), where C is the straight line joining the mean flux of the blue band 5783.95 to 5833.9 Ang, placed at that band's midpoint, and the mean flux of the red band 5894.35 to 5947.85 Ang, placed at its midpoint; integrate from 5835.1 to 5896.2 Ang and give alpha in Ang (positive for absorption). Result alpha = 1.8 Ang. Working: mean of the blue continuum 67.5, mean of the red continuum 62.5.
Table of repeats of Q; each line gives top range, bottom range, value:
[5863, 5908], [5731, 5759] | 0.95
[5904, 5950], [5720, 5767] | 1.03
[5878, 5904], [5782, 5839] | 0.85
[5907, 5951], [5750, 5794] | 1.02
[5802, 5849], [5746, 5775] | 1.05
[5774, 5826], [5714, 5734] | 1.05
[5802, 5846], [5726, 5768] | 1.07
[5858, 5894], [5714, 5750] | 0.97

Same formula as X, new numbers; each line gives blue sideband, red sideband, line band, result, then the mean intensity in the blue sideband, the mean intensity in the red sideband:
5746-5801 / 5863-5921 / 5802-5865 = -4.16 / 66.4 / 60.6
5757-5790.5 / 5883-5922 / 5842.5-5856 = -1.09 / 66.3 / 59.3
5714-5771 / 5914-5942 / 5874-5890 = 1.43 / 66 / 64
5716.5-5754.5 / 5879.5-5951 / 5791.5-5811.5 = -1.18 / 65.8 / 61.2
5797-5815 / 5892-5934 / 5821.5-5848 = -1.01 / 68.3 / 61.7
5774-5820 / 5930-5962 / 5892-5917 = 2.11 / 66.9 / 64.9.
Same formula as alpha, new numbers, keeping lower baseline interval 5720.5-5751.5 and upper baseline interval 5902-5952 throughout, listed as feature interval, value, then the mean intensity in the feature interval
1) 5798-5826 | -1.2 Ang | 67.9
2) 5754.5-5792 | -0.5 Ang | 66.3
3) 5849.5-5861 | -0.1 Ang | 65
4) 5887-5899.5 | 2.1 Ang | 53.2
